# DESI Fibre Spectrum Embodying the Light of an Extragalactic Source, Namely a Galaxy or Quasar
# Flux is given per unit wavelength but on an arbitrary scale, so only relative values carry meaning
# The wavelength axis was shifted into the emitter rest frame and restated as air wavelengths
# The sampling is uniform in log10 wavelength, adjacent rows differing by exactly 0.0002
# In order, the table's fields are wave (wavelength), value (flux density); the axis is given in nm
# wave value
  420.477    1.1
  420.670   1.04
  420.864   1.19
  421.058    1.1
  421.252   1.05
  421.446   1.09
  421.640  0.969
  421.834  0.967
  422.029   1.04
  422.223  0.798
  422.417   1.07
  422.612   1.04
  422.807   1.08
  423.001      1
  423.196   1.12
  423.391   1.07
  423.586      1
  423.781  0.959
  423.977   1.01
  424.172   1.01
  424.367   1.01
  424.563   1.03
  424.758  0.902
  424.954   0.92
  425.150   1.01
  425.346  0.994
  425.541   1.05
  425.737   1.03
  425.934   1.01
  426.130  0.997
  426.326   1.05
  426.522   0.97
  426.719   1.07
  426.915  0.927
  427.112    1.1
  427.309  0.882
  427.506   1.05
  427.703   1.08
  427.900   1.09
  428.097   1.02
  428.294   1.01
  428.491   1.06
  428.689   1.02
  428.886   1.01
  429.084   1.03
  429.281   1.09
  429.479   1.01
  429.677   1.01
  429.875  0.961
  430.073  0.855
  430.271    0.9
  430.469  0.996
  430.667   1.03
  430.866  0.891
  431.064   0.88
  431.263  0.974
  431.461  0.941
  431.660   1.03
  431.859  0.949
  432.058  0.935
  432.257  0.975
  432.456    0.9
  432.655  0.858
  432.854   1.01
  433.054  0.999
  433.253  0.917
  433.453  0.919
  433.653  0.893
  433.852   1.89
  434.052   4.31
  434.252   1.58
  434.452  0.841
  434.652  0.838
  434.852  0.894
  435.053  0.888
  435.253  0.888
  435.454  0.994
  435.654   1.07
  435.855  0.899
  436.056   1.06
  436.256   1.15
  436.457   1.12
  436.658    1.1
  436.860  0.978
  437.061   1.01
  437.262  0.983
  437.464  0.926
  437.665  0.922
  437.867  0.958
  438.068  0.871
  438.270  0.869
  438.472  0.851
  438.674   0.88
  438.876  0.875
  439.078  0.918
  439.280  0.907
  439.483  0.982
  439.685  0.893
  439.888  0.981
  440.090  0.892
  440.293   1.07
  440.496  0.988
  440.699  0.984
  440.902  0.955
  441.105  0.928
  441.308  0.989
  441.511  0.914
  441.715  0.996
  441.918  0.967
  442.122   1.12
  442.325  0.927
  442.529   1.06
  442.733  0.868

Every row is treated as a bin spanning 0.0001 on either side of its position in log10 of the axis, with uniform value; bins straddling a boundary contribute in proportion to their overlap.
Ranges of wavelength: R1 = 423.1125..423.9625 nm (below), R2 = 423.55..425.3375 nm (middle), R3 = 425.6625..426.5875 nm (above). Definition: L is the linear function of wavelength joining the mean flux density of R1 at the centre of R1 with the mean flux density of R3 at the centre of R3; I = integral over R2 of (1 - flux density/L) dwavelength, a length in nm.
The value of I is 0.073 nm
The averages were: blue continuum 1.03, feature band 0.983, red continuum 1.01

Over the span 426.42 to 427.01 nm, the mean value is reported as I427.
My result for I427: 0.99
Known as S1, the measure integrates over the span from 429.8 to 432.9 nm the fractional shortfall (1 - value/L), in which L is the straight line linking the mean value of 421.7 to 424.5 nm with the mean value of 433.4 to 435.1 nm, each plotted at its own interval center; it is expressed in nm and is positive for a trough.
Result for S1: 0.952 nm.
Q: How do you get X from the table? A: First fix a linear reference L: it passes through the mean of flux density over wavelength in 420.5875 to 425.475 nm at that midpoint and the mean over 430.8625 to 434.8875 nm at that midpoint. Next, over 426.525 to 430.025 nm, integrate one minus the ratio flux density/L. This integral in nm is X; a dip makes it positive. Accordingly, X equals 0.26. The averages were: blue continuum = 1.02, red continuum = 1.17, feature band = 1.02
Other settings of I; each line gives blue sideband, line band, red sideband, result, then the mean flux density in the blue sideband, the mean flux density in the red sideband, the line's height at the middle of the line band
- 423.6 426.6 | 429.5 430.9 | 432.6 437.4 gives 0.17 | 0.997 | 1.17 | 1.09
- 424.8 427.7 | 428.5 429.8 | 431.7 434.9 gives 0.08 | 1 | 1.23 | 1.1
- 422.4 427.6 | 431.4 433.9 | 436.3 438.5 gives -0.03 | 1.01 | 0.971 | 0.987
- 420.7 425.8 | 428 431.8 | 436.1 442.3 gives 0.05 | 1.02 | 0.966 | 0.997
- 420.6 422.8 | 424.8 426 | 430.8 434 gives 0.05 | 1.03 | 1.05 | 1.04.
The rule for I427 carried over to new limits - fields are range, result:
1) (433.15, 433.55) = 0.919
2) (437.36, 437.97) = 0.936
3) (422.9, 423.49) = 1.06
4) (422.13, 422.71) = 0.97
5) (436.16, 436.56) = 1.13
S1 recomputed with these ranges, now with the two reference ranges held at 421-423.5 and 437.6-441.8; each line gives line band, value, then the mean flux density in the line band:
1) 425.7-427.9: -0.030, 1.02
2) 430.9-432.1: 0.037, 0.949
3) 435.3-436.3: -0.068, 1.02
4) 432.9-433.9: -0.113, 1.08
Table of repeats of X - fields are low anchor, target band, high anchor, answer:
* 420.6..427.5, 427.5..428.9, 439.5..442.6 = -0.05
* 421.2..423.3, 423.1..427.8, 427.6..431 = 0.01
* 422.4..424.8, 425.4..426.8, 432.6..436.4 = 0.06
